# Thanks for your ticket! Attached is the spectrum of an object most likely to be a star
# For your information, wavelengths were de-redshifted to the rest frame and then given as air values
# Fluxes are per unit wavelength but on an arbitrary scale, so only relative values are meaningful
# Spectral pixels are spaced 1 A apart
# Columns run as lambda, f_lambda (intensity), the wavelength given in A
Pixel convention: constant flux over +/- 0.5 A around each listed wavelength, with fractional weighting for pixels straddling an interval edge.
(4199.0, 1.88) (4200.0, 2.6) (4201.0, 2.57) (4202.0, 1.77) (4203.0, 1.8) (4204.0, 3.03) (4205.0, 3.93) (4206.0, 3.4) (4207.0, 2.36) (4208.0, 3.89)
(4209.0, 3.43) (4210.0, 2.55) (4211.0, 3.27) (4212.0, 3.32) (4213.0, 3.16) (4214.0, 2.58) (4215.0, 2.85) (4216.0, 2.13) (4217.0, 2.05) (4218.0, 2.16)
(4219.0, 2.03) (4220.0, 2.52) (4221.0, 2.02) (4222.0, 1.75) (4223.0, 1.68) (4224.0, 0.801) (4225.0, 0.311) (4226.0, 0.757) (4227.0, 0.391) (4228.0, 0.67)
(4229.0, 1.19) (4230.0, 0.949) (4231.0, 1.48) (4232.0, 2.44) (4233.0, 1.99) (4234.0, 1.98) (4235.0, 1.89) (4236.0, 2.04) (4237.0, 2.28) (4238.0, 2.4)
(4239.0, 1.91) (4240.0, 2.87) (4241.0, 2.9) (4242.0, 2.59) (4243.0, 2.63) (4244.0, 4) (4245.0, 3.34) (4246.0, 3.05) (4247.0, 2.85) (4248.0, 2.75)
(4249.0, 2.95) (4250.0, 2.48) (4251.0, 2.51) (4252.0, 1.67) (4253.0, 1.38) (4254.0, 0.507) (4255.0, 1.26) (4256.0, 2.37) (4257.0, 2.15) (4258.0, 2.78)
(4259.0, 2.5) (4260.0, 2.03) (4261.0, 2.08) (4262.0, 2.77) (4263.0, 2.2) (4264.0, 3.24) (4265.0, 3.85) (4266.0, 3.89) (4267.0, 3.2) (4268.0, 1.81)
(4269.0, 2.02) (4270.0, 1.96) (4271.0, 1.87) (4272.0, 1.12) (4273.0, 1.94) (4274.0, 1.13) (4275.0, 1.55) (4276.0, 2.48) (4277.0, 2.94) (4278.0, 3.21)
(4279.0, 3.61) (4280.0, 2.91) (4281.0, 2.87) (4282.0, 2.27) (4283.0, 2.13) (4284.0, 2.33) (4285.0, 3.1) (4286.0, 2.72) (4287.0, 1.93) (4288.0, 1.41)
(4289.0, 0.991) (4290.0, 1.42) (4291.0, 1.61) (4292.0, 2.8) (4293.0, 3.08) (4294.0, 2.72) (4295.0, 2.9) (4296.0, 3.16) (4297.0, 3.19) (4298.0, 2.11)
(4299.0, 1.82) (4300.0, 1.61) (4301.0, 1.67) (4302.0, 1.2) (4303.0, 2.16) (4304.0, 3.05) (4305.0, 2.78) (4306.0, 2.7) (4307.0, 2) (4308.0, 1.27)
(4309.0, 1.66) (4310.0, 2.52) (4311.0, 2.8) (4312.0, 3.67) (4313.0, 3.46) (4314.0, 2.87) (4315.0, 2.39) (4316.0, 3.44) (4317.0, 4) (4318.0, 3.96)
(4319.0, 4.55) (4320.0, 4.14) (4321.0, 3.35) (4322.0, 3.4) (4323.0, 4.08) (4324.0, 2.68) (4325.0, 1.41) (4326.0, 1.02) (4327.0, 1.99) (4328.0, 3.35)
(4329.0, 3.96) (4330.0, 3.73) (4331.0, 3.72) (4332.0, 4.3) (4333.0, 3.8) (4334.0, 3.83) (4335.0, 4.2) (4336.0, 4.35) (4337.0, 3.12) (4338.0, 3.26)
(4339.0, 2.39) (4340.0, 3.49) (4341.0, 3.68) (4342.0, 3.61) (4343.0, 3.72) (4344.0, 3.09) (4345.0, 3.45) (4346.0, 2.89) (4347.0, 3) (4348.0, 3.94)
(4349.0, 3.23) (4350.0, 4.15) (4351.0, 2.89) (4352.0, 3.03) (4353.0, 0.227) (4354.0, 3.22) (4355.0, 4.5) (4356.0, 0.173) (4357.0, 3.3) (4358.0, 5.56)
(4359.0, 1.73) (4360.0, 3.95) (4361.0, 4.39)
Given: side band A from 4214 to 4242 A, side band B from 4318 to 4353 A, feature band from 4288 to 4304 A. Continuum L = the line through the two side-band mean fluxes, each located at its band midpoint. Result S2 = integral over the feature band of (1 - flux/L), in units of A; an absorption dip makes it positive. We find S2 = 3.5 A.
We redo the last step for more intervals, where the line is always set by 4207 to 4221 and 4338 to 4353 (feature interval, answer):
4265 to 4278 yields 3.0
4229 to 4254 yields 4.4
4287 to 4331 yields 6.2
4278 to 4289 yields 1.8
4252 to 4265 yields 3.3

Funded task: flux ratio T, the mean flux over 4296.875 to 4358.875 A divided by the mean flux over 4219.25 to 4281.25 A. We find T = 1.4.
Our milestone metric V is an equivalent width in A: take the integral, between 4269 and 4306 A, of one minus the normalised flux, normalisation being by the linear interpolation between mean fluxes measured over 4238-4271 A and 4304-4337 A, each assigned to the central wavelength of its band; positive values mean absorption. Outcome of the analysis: 7.33 A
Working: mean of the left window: 2.5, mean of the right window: 3.17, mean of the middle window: 2.27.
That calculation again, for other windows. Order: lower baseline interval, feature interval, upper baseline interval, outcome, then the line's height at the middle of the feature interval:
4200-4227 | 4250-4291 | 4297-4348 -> 6.9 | 2.71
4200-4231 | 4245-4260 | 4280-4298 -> 0.2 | 2.29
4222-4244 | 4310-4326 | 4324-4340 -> -1.3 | 3.02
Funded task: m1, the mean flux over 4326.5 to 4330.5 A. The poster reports 3.26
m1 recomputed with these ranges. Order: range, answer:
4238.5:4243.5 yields 2.58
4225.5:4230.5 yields 0.791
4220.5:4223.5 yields 1.82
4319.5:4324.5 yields 3.53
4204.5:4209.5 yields 3.4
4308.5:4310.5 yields 2.09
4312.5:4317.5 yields 3.23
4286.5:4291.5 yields 1.47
